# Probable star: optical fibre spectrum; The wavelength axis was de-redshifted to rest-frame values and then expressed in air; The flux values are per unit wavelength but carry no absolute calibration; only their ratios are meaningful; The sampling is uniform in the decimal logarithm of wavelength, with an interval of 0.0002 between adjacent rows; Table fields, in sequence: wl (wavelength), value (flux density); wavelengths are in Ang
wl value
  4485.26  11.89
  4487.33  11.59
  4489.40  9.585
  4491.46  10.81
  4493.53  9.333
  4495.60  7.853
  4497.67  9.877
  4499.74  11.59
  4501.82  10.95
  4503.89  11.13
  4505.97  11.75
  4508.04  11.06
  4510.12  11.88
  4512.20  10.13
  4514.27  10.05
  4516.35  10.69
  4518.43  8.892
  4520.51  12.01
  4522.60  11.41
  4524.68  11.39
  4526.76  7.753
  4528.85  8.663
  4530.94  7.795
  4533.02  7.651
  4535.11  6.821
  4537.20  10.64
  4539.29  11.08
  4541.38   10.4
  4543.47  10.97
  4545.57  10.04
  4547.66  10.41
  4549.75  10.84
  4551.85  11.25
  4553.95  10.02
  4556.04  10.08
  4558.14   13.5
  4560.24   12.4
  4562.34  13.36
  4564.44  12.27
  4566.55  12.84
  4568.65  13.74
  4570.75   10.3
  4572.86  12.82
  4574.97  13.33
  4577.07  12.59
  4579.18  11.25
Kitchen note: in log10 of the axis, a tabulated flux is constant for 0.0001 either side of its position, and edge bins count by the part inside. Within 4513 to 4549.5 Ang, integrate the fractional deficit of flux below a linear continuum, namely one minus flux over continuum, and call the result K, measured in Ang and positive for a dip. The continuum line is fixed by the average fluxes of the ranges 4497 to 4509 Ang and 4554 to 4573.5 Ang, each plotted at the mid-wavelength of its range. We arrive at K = 5.6 Ang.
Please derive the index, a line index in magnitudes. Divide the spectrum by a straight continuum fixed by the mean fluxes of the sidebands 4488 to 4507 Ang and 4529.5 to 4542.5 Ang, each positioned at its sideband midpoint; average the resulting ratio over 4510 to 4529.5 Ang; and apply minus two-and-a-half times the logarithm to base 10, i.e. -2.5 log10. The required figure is -0.07 mag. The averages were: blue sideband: 10.3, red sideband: 9.07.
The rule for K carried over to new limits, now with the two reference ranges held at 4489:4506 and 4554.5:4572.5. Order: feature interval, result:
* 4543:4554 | 1.1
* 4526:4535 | 2.7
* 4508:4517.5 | 0.0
